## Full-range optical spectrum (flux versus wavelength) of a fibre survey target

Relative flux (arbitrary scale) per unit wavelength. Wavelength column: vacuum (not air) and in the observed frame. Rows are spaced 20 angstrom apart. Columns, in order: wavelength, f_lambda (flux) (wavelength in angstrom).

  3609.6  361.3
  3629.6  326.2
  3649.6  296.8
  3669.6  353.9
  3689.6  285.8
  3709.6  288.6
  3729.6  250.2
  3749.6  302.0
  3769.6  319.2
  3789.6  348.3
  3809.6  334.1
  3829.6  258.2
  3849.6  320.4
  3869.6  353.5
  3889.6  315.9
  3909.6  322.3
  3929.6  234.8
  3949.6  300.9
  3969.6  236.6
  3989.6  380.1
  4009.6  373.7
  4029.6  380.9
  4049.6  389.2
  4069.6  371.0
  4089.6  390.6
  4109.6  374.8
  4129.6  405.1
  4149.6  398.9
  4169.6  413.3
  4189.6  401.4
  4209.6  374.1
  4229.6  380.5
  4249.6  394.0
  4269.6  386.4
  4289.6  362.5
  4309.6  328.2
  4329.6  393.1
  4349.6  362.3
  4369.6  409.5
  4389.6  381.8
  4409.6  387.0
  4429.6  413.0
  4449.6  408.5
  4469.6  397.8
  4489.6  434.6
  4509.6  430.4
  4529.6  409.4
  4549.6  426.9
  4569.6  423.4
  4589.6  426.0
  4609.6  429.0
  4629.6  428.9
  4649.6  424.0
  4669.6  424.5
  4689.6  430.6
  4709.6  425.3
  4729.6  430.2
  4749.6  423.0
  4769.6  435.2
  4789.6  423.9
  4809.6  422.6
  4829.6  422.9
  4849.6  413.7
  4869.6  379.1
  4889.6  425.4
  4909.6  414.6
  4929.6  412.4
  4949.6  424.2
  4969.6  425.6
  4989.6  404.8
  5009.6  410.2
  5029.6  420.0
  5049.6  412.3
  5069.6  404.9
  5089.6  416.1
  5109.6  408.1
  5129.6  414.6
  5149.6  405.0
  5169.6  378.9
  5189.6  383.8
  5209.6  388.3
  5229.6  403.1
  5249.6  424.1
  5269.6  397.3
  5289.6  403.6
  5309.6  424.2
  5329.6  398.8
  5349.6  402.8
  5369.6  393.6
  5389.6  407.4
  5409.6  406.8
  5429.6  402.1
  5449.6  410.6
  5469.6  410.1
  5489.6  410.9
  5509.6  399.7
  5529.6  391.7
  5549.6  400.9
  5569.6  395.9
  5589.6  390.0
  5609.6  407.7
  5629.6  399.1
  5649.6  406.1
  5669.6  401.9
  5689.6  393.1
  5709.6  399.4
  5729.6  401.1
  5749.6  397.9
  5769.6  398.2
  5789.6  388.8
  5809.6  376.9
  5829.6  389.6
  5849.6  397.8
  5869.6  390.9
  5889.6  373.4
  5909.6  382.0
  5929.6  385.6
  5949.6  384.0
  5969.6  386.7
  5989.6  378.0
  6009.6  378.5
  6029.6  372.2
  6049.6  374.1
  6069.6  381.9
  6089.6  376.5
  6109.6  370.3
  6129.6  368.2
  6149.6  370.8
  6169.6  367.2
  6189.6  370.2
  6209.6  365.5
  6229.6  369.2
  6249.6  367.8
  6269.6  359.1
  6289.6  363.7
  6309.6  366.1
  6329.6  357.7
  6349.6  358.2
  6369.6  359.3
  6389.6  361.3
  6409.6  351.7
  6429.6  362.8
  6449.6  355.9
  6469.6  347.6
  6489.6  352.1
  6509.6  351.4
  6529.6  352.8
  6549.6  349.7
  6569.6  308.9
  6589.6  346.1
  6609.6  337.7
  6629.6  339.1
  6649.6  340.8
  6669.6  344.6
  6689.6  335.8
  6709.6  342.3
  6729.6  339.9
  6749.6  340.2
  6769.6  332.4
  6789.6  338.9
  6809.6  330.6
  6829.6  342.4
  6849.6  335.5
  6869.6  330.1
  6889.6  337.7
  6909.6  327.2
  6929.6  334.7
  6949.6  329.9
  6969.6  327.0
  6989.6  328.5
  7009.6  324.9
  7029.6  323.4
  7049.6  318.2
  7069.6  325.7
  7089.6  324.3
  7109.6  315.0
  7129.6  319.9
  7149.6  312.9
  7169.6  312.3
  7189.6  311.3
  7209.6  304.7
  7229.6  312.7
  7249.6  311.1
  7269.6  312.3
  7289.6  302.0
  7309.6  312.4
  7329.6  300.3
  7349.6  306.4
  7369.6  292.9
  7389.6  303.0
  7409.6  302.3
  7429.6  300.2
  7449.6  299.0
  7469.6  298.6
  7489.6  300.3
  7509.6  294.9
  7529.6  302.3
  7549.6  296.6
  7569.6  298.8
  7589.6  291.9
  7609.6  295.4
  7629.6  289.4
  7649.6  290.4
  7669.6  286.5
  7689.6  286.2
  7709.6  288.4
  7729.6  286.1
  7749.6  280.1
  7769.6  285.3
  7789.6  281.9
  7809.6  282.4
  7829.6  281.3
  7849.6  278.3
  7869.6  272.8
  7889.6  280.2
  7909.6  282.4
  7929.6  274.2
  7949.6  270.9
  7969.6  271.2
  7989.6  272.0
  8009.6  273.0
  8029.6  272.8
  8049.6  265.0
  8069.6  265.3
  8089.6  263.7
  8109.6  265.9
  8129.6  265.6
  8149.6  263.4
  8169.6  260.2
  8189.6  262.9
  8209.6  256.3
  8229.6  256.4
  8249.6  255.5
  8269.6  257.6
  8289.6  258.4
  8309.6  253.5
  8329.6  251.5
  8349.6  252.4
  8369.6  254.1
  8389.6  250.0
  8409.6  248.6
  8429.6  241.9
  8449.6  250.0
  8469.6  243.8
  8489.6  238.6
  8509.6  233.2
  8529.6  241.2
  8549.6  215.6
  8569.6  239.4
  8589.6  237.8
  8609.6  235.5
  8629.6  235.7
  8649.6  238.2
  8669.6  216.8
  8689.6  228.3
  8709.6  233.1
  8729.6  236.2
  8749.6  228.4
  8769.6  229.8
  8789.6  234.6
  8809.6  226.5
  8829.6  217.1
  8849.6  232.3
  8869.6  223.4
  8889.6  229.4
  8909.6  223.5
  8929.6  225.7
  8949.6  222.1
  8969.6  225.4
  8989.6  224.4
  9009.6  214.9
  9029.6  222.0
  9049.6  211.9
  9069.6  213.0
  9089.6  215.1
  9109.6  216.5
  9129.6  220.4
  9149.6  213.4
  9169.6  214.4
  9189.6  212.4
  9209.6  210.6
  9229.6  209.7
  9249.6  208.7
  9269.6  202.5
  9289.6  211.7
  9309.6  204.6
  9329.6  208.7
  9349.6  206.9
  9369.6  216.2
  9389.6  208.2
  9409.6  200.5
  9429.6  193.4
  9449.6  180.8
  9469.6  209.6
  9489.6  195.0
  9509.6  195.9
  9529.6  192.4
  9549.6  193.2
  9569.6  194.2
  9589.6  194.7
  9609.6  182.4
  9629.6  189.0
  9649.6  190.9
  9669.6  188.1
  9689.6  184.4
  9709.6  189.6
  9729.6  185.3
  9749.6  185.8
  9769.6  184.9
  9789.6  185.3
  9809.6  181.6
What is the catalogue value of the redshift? 0.001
